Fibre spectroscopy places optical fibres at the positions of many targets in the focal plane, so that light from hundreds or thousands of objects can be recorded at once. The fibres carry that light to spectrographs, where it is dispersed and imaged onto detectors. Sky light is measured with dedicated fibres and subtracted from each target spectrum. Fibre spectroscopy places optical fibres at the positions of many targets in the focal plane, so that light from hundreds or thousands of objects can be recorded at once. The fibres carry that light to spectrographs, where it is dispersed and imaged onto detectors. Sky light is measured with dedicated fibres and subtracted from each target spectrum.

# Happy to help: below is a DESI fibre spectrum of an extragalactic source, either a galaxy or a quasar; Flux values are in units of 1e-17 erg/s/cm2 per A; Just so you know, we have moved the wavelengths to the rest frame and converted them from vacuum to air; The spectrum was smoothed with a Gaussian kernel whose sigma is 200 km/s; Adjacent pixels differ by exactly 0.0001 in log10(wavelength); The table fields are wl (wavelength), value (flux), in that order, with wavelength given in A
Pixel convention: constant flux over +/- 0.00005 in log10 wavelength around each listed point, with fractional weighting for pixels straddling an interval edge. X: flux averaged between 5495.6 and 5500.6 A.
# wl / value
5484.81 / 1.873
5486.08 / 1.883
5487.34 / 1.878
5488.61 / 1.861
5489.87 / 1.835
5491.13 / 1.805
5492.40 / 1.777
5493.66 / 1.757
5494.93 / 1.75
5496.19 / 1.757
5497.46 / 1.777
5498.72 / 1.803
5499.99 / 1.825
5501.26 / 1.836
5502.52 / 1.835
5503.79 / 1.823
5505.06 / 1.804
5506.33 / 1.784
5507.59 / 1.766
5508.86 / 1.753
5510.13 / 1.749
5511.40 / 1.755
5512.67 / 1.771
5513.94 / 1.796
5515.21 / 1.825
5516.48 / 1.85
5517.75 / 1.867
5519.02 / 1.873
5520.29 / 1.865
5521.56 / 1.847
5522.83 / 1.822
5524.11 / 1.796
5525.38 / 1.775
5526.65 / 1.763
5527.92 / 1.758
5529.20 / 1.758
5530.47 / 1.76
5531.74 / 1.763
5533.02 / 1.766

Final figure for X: 1.79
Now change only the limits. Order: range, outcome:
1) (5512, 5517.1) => 1.81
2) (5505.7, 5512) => 1.76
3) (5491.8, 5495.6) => 1.76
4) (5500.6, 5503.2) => 1.84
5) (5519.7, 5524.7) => 1.83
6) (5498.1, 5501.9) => 1.82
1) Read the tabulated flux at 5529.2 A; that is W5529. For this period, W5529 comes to 1.758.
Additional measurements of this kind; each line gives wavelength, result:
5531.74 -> 1.763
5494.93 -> 1.75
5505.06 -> 1.804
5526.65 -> 1.763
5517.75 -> 1.867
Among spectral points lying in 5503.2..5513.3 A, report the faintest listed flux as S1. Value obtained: 1.749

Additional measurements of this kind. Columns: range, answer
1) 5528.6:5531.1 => 1.758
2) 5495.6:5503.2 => 1.757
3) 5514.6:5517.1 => 1.825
